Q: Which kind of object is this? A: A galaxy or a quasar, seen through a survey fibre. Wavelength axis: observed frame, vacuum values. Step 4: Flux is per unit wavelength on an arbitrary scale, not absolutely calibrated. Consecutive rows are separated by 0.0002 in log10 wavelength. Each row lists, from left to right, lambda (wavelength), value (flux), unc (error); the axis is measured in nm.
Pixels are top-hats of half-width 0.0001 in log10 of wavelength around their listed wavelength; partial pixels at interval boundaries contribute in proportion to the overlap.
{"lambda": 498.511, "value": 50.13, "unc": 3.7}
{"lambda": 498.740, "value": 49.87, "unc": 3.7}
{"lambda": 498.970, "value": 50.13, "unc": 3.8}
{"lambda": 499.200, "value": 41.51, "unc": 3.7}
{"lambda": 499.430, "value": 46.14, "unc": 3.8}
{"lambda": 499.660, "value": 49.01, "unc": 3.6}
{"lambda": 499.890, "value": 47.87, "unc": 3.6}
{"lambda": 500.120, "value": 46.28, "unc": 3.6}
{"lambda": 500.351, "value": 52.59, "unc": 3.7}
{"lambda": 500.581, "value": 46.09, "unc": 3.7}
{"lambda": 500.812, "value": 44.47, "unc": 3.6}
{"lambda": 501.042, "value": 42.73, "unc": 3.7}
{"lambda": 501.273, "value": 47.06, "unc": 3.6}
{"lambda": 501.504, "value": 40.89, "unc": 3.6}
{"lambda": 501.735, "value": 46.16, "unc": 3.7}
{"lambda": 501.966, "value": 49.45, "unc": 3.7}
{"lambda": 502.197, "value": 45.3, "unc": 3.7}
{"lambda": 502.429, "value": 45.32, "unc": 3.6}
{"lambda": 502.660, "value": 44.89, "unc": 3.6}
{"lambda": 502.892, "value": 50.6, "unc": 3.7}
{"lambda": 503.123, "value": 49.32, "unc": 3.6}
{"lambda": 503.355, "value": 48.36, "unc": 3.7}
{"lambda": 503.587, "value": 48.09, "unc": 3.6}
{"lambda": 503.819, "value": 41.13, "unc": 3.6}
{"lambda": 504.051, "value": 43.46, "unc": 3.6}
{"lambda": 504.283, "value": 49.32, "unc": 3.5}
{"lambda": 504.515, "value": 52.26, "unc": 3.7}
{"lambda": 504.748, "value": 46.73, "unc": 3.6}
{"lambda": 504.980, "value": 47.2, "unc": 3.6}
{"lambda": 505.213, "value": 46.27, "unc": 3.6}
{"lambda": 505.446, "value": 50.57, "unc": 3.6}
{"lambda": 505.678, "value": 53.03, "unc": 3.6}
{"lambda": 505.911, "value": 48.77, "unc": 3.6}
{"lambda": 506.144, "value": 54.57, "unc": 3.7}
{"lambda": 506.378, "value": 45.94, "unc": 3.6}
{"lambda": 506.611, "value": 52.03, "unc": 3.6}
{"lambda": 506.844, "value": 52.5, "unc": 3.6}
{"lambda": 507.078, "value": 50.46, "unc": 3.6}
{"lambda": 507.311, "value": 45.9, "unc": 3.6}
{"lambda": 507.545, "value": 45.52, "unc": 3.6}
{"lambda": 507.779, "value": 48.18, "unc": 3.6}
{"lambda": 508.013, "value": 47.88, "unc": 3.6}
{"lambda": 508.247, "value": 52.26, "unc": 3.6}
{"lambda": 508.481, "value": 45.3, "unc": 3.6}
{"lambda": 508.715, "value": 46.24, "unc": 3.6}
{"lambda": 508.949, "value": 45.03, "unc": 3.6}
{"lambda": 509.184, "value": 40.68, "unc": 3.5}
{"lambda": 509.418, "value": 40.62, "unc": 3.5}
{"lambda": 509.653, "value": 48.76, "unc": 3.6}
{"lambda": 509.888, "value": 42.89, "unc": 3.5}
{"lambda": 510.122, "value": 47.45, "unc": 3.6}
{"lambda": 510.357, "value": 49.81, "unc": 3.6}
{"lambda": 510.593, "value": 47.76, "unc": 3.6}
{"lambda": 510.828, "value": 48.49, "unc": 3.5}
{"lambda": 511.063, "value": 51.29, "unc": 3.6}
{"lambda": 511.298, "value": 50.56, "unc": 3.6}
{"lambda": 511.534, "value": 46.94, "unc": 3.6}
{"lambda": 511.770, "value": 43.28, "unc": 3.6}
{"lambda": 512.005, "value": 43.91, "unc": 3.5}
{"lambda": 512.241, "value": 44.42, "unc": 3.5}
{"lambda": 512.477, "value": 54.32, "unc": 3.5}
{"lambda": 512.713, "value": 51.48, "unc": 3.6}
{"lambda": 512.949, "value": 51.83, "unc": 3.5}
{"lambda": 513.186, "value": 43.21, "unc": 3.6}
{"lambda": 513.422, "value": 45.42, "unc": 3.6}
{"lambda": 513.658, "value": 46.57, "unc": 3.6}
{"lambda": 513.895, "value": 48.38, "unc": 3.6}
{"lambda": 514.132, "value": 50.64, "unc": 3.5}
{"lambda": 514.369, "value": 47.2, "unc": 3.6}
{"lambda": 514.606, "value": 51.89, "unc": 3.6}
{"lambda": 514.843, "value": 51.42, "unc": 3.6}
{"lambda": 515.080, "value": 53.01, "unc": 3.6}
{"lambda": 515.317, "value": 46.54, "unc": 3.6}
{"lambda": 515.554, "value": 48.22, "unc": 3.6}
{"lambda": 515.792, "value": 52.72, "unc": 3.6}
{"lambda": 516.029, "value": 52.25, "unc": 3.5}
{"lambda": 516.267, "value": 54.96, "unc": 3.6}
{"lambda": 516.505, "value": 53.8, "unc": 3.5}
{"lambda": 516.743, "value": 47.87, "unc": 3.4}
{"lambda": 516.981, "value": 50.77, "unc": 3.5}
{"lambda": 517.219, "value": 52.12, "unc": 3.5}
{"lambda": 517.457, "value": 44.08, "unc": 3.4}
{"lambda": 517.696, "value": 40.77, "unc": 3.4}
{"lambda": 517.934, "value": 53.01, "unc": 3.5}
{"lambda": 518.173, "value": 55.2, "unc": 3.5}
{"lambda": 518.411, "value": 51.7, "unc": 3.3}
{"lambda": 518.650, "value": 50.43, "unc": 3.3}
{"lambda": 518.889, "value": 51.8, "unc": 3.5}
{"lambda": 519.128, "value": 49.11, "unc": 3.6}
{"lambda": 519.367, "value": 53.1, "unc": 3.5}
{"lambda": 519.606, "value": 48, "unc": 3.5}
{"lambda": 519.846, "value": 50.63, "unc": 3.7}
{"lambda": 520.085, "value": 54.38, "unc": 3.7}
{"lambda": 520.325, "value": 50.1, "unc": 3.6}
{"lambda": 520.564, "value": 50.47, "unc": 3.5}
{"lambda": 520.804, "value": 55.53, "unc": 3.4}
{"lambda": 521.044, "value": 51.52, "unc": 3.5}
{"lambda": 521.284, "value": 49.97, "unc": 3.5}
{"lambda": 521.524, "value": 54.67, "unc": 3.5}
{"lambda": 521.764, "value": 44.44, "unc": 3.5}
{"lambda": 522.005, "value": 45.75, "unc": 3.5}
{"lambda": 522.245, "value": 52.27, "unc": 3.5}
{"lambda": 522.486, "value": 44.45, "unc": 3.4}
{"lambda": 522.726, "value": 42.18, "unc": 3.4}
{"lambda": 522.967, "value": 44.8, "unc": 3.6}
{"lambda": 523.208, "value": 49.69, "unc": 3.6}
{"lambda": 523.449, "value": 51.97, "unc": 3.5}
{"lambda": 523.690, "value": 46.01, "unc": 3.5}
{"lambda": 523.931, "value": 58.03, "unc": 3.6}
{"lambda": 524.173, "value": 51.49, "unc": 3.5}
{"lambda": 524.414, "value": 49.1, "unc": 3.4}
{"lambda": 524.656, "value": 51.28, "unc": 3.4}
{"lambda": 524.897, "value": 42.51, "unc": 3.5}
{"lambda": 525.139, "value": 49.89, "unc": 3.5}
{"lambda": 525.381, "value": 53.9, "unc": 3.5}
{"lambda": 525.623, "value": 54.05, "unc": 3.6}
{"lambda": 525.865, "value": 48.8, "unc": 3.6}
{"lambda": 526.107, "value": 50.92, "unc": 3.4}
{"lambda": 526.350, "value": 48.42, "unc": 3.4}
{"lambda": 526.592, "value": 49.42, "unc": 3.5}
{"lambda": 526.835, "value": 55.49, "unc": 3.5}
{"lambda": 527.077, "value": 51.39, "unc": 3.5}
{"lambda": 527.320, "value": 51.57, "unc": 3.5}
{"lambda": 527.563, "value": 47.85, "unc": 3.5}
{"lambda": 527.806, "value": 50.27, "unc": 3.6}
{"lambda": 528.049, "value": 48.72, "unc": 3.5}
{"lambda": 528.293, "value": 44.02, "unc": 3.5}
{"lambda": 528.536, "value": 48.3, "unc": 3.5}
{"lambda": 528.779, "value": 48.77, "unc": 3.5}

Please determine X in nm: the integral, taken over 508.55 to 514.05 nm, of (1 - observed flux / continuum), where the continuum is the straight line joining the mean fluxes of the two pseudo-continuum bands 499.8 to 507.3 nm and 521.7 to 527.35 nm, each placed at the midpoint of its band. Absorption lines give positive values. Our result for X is 0.17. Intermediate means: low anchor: 47.8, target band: 46.9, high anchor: 49.5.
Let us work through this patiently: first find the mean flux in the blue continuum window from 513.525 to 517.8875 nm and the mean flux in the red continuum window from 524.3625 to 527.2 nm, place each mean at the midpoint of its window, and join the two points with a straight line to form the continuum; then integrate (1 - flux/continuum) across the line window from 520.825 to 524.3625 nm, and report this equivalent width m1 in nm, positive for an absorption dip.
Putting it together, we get 0.07 nm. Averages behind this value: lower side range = 49.7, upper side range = 50.5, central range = 49.3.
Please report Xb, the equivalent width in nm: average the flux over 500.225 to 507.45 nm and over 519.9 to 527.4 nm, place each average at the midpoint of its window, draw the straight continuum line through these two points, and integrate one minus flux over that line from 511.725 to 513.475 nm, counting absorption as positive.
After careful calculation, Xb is 0.049 nm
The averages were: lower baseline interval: 47.8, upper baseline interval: 50.1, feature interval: 47.5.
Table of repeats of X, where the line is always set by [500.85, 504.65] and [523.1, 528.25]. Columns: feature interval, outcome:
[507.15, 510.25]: 0.10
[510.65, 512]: 0.01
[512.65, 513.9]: 0.02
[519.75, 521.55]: -0.09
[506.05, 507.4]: -0.09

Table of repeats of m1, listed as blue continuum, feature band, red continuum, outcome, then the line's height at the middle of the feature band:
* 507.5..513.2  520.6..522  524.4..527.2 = -0.03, 49.5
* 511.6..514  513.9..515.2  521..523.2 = -0.09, 47.4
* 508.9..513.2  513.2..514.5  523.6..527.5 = 0.01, 47.8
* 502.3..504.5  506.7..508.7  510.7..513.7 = -0.04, 47.4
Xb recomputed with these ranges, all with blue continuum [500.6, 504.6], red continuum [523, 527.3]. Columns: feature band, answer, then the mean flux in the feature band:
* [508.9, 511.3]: 0.06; 46.5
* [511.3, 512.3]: 0.06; 45.3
